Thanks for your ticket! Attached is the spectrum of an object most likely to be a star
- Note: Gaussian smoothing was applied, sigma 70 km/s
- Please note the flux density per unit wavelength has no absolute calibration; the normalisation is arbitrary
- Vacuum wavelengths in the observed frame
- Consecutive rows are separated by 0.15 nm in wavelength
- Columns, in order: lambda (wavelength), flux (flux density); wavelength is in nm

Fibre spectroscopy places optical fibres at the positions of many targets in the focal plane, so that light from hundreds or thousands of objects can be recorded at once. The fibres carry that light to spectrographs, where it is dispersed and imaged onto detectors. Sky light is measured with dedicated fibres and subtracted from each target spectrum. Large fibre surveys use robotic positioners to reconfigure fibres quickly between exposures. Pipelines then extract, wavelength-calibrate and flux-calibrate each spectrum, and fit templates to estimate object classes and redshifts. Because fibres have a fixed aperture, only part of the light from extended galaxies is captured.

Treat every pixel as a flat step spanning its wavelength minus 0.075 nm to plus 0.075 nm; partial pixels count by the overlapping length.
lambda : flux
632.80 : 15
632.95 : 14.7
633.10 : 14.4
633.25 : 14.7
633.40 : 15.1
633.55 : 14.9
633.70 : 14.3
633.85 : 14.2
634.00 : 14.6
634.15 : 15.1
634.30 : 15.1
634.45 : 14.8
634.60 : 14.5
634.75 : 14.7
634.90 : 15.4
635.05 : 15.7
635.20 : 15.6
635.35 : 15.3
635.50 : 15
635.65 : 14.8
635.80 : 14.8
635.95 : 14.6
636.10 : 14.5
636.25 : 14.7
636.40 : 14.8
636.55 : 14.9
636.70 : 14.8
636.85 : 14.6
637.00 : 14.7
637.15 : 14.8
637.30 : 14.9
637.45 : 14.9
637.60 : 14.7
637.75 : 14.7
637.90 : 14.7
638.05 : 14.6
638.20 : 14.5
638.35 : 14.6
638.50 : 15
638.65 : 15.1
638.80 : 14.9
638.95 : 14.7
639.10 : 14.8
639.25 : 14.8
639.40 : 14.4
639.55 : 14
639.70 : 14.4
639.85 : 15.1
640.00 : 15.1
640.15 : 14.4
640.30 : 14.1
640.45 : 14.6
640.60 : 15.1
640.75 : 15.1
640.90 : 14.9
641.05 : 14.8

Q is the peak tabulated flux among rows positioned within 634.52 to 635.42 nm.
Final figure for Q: 15.7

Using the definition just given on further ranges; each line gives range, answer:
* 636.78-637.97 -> 14.9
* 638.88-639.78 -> 14.8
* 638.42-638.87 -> 15.1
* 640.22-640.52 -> 14.6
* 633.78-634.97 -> 15.4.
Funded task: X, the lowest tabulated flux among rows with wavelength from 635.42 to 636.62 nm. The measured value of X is 14.5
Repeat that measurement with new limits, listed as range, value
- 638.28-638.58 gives 14.6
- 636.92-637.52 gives 14.7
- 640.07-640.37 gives 14.1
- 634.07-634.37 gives 15.1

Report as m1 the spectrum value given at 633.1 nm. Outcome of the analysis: 14.4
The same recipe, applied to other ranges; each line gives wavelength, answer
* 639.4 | 14.4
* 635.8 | 14.8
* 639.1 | 14.8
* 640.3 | 14.1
